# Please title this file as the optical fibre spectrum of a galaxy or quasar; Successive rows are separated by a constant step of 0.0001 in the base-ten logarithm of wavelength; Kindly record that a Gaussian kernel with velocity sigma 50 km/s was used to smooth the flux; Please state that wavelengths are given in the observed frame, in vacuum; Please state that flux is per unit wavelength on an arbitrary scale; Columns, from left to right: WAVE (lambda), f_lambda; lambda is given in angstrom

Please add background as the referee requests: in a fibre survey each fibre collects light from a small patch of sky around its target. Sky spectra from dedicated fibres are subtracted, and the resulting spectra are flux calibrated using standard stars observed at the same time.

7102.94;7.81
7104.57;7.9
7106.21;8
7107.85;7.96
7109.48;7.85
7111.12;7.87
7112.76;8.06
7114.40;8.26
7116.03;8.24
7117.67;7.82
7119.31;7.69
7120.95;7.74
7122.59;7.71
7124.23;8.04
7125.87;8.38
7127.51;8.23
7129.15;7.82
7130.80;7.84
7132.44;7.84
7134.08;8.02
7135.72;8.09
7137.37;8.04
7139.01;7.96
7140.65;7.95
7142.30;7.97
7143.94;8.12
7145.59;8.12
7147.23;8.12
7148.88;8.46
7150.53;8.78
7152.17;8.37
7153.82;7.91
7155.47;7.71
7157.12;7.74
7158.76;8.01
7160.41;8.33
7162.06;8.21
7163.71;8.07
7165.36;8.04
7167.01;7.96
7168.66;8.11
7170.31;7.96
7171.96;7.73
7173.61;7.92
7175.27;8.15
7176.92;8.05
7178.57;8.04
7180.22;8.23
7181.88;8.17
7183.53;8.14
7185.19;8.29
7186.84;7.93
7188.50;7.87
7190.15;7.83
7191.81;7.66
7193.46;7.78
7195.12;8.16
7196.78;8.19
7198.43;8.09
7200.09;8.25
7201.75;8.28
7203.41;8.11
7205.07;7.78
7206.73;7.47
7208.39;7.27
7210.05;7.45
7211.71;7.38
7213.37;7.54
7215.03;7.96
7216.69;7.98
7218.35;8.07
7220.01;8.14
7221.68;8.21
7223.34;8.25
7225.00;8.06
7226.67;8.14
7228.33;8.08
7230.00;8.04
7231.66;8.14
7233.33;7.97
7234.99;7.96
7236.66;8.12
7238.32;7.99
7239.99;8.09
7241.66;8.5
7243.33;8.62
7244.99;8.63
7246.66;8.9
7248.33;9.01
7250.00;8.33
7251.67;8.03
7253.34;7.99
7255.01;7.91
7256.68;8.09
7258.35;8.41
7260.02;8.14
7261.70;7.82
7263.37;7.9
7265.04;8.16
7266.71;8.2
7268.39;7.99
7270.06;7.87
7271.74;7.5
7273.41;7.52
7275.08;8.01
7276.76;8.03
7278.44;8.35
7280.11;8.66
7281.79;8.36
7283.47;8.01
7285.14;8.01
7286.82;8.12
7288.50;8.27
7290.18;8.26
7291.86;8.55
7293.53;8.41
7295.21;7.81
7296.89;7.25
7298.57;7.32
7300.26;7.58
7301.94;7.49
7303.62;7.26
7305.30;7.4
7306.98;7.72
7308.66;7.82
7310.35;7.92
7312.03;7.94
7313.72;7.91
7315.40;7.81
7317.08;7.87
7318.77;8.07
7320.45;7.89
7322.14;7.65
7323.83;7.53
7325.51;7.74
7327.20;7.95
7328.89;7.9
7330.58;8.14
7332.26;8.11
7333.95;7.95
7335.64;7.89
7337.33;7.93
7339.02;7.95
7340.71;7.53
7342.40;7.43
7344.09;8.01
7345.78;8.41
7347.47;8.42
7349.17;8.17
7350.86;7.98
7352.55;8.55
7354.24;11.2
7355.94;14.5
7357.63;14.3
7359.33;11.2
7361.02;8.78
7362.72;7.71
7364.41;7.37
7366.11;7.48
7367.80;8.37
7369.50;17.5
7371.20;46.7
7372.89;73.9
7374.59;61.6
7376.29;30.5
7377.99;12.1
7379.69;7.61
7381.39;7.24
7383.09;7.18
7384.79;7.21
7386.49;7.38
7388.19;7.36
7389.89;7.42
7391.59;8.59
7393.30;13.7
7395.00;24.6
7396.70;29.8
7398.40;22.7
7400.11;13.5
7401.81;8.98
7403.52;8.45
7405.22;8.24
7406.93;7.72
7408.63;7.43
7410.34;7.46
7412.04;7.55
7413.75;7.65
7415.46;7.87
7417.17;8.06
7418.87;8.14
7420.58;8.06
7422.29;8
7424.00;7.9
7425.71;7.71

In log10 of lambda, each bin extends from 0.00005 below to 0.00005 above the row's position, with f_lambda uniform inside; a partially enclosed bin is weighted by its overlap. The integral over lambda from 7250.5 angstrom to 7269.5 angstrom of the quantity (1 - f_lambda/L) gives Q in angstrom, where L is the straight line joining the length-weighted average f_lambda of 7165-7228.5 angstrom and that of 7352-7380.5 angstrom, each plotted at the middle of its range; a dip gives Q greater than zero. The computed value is 6.9 angstrom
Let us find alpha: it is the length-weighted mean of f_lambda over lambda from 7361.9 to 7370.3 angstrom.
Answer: 9.65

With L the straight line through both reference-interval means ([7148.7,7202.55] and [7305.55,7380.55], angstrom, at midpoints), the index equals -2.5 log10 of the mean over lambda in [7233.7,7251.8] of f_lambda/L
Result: 0.19 mag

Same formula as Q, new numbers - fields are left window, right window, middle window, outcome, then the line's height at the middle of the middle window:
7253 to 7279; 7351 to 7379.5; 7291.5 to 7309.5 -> 6.8 angstrom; 12.4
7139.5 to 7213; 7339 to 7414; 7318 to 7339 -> 8.0 angstrom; 12.7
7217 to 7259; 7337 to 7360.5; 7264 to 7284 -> 1.3 angstrom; 8.61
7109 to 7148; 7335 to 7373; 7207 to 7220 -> 2.8 angstrom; 9.76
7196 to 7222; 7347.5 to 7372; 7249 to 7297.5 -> 8.9 angstrom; 9.9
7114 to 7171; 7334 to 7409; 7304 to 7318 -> 5.3 angstrom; 12.6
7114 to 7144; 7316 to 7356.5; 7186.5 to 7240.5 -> 1.2 angstrom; 8.12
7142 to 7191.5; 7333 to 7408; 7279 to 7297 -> 5.4 angstrom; 11.7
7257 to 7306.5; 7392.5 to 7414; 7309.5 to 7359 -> 8.0 angstrom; 10.2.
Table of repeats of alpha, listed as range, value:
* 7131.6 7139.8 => 7.99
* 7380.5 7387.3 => 7.25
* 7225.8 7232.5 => 8.09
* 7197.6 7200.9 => 8.18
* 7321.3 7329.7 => 7.75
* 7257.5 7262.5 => 8.12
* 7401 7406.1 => 8.54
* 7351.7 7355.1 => 9.88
